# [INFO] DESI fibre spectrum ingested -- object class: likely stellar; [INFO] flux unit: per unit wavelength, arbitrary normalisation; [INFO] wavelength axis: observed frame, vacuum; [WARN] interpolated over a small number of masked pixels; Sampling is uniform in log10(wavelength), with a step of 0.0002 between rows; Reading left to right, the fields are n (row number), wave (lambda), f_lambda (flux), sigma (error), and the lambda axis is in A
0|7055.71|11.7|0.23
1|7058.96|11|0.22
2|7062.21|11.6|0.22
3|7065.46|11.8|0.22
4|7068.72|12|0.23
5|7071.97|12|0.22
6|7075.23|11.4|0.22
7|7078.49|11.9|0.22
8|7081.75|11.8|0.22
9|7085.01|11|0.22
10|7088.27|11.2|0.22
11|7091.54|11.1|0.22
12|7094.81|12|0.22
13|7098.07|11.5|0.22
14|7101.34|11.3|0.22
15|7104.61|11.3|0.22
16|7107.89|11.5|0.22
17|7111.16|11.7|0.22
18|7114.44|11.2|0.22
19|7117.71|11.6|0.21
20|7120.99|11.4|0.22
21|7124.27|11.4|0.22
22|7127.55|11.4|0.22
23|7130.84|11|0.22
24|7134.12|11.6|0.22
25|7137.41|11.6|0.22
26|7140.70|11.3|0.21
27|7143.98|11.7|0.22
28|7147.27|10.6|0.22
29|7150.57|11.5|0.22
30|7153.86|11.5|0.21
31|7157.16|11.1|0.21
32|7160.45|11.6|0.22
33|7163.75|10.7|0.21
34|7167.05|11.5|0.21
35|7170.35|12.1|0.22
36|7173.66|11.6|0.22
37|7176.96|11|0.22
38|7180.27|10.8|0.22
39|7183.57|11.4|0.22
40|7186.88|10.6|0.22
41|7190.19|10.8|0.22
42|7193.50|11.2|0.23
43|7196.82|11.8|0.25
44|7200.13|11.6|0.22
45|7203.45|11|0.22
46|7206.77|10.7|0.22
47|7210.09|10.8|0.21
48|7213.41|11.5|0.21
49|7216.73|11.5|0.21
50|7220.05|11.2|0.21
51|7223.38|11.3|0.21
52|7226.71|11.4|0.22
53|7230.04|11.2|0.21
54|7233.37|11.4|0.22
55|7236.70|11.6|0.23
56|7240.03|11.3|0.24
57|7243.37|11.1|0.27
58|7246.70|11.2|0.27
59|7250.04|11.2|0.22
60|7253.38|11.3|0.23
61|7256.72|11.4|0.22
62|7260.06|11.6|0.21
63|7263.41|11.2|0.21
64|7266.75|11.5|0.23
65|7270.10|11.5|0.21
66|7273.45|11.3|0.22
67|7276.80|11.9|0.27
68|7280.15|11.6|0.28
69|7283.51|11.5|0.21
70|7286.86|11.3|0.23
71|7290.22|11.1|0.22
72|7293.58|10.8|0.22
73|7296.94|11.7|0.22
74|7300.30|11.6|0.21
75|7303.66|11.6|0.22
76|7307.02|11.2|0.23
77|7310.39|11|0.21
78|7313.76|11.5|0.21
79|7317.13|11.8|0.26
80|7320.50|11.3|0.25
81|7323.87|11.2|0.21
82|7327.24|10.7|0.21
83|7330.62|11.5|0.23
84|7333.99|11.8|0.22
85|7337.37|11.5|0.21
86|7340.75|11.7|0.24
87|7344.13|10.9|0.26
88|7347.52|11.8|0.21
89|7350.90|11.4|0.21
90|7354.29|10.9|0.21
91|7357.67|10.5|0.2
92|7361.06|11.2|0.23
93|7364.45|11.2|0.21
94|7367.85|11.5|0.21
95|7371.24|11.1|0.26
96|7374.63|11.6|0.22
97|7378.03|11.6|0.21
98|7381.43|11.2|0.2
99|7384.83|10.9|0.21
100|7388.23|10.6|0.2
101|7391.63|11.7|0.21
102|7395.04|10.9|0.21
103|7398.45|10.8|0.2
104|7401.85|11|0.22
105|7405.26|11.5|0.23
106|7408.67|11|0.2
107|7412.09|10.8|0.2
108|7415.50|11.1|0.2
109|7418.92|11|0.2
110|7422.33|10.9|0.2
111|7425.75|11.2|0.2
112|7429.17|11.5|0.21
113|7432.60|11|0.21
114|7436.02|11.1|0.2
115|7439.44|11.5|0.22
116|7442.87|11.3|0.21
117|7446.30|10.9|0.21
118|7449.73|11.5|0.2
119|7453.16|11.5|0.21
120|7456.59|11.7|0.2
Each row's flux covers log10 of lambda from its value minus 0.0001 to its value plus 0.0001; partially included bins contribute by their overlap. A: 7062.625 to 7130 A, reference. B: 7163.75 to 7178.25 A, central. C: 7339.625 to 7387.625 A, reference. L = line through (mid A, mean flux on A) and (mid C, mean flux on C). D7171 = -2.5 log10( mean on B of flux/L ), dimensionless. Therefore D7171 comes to 0.00 mag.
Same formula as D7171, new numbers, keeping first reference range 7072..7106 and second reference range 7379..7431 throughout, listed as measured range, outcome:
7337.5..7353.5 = -0.03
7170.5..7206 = 0.01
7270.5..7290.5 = -0.02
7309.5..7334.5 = -0.02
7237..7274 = -0.01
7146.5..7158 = 0.02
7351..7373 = 0.00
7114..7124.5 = 0.00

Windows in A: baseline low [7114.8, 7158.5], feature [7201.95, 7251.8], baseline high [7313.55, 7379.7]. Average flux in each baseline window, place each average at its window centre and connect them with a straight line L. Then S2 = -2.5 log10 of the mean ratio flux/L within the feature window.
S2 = 0.01 mag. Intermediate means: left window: 11.4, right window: 11.3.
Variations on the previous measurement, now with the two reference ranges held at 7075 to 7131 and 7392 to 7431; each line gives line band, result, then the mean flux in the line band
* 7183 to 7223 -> 0.01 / 11.2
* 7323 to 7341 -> -0.02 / 11.4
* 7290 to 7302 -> -0.01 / 11.3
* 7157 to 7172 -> -0.01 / 11.4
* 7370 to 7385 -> -0.02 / 11.3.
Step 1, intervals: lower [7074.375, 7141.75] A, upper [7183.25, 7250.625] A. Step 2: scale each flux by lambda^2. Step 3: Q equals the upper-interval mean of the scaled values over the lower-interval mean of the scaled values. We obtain 1.01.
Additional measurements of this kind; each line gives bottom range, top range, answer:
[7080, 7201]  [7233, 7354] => 1.05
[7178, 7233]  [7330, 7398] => 1.05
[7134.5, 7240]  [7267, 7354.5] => 1.05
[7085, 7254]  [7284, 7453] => 1.05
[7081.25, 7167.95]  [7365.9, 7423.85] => 1.05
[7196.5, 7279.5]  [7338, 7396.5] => 1.03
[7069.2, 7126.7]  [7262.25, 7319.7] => 1.05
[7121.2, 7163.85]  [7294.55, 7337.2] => 1.06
